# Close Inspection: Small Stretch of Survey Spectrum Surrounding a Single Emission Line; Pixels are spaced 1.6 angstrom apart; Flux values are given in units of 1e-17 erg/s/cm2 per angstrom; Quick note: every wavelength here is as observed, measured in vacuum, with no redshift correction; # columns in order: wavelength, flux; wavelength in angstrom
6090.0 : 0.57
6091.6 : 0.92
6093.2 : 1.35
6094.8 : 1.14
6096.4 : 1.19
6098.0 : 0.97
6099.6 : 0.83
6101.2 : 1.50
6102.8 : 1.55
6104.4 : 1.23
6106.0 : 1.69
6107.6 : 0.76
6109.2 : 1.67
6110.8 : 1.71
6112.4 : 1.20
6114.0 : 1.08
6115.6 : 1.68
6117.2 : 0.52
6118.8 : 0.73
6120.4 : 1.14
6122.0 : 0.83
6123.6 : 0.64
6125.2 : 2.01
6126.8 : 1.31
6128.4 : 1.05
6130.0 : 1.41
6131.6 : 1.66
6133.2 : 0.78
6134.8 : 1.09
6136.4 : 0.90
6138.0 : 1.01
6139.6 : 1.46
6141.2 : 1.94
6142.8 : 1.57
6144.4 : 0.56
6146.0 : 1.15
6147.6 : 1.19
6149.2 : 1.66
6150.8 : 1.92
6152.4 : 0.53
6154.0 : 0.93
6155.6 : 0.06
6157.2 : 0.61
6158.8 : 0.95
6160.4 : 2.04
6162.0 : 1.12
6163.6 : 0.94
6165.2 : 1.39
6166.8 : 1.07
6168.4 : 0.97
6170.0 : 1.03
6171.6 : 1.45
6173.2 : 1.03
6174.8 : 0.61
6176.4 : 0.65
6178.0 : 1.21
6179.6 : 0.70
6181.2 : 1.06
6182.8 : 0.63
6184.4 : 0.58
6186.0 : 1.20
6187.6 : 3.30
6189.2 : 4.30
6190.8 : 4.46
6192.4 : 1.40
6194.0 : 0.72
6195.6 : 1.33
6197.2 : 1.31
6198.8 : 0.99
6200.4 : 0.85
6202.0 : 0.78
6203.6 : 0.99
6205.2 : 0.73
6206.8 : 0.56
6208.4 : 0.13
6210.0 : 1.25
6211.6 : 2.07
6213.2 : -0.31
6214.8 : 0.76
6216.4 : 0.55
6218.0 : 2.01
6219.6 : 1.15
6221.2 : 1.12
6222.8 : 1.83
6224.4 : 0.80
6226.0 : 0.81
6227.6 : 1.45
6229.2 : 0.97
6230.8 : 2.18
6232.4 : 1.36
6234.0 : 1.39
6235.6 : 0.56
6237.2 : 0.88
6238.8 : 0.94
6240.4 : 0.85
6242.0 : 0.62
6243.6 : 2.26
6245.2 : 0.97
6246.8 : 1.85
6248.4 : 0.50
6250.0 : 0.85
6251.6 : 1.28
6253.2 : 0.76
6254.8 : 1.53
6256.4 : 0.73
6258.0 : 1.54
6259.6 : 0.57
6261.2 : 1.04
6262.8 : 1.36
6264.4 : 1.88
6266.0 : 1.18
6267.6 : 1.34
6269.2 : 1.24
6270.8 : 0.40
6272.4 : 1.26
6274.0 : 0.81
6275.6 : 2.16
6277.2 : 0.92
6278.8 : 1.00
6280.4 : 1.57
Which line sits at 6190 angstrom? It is H-beta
